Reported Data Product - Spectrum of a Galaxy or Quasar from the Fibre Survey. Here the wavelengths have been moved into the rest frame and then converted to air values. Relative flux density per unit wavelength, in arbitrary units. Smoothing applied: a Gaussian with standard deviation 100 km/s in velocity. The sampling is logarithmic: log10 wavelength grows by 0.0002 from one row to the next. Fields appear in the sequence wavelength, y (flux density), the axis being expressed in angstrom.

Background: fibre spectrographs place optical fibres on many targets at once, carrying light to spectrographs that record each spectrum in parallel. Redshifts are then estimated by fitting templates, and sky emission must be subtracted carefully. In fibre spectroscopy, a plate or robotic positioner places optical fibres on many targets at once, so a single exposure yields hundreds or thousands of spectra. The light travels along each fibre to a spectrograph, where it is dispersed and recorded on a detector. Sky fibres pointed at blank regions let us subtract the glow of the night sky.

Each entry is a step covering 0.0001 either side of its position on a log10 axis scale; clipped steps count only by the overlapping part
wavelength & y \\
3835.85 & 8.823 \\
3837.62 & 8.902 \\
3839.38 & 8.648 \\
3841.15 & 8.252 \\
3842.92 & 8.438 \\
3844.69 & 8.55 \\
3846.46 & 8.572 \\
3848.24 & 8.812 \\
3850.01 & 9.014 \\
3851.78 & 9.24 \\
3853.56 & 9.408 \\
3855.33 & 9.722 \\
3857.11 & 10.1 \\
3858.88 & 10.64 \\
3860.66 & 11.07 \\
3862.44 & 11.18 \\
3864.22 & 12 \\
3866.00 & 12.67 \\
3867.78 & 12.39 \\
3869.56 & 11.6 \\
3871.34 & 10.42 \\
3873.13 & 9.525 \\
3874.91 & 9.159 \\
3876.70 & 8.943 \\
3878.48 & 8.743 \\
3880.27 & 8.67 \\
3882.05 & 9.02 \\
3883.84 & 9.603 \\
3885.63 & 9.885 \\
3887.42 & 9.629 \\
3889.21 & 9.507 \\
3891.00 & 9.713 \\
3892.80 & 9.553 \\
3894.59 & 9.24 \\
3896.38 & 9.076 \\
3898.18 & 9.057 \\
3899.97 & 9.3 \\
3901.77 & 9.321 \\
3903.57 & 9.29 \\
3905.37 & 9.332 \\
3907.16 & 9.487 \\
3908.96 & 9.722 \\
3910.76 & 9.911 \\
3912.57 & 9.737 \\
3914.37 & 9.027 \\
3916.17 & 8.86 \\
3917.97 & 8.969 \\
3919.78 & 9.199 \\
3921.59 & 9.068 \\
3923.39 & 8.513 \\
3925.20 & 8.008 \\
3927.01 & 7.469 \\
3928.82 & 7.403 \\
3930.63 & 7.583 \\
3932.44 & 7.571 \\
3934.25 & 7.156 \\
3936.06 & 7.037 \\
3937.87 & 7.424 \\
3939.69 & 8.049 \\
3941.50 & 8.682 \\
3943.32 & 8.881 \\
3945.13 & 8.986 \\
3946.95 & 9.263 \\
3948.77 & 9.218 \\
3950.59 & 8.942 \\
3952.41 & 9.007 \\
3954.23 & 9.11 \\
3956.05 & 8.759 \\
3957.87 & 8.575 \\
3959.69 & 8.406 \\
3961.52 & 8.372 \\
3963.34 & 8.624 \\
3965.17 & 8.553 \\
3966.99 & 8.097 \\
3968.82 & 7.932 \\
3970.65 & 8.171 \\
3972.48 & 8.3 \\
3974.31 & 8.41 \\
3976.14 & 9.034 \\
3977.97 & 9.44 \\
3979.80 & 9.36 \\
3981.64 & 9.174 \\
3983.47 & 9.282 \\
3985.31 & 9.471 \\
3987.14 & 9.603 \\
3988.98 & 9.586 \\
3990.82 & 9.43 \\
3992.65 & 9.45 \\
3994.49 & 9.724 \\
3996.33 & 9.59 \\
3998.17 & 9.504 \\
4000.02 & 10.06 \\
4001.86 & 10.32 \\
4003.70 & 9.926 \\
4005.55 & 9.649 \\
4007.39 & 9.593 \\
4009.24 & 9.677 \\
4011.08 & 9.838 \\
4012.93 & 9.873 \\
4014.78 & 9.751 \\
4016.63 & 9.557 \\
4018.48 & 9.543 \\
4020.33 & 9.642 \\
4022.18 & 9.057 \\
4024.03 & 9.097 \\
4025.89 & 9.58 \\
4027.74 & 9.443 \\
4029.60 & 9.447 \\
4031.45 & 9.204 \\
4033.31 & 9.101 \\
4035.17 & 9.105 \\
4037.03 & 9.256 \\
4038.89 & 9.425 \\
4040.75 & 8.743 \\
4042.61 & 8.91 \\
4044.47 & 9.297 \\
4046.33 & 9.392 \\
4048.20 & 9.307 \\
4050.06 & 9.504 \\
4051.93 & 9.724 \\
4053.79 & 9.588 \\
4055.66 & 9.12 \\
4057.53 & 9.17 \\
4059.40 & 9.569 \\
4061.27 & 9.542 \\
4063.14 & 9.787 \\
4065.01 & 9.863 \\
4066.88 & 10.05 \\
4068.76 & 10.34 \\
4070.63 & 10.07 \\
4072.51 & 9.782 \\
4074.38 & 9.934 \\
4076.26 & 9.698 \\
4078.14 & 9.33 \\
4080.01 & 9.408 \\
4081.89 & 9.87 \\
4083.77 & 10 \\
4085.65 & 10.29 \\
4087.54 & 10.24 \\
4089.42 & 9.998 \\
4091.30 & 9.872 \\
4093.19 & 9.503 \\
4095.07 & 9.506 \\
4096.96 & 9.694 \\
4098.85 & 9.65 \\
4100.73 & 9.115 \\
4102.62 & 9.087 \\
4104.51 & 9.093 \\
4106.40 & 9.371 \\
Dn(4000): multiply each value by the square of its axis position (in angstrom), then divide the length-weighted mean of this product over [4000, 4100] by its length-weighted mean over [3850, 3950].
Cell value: 1.11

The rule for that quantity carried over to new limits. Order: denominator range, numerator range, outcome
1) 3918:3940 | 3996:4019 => 1.29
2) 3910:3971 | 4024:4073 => 1.18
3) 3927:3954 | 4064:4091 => 1.29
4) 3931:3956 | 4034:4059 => 1.16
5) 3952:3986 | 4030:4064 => 1.11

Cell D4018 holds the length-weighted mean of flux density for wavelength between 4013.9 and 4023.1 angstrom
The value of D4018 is 9.51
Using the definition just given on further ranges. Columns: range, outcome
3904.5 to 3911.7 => 9.62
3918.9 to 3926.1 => 8.69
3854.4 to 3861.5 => 10.4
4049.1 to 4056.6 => 9.49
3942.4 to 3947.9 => 9.04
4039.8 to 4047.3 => 9.09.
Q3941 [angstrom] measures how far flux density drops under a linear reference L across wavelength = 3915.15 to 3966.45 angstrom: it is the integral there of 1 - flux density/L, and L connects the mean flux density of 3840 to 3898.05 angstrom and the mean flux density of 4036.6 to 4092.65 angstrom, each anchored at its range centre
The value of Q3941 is 6.8 angstrom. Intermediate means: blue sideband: 9.75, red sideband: 9.64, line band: 8.42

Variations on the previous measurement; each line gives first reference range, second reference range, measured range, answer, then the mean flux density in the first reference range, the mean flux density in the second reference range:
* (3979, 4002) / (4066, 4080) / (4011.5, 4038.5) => 0.7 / 9.56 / 9.85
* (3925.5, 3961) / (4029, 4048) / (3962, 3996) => -1.4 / 8.29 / 9.19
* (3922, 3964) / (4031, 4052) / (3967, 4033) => -3.9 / 8.32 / 9.23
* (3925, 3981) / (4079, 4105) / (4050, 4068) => -0.4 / 8.39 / 9.68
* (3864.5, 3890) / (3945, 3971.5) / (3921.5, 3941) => 3.0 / 10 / 8.66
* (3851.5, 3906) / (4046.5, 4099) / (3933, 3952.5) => 2.9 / 9.91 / 9.72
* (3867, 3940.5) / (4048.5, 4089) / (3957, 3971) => 1.4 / 9.04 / 9.75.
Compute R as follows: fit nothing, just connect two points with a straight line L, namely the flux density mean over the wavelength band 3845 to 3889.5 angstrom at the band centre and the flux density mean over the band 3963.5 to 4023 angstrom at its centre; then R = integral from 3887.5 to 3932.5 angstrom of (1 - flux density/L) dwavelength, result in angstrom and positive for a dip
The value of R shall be 3.5 angstrom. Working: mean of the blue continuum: 9.97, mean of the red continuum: 9.32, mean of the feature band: 8.99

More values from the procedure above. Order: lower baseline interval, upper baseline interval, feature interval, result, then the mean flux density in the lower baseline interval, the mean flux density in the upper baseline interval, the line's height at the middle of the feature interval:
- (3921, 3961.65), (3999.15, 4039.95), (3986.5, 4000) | -0.7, 8.32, 9.55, 9.14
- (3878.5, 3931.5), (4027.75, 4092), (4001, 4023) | -0.7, 9.07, 9.58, 9.42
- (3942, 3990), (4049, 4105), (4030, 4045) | 0.4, 8.87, 9.68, 9.39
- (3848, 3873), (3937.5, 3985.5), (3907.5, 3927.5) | 1.2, 10.6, 8.73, 9.54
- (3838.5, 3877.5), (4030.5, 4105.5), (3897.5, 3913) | 0.6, 9.93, 9.55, 9.84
